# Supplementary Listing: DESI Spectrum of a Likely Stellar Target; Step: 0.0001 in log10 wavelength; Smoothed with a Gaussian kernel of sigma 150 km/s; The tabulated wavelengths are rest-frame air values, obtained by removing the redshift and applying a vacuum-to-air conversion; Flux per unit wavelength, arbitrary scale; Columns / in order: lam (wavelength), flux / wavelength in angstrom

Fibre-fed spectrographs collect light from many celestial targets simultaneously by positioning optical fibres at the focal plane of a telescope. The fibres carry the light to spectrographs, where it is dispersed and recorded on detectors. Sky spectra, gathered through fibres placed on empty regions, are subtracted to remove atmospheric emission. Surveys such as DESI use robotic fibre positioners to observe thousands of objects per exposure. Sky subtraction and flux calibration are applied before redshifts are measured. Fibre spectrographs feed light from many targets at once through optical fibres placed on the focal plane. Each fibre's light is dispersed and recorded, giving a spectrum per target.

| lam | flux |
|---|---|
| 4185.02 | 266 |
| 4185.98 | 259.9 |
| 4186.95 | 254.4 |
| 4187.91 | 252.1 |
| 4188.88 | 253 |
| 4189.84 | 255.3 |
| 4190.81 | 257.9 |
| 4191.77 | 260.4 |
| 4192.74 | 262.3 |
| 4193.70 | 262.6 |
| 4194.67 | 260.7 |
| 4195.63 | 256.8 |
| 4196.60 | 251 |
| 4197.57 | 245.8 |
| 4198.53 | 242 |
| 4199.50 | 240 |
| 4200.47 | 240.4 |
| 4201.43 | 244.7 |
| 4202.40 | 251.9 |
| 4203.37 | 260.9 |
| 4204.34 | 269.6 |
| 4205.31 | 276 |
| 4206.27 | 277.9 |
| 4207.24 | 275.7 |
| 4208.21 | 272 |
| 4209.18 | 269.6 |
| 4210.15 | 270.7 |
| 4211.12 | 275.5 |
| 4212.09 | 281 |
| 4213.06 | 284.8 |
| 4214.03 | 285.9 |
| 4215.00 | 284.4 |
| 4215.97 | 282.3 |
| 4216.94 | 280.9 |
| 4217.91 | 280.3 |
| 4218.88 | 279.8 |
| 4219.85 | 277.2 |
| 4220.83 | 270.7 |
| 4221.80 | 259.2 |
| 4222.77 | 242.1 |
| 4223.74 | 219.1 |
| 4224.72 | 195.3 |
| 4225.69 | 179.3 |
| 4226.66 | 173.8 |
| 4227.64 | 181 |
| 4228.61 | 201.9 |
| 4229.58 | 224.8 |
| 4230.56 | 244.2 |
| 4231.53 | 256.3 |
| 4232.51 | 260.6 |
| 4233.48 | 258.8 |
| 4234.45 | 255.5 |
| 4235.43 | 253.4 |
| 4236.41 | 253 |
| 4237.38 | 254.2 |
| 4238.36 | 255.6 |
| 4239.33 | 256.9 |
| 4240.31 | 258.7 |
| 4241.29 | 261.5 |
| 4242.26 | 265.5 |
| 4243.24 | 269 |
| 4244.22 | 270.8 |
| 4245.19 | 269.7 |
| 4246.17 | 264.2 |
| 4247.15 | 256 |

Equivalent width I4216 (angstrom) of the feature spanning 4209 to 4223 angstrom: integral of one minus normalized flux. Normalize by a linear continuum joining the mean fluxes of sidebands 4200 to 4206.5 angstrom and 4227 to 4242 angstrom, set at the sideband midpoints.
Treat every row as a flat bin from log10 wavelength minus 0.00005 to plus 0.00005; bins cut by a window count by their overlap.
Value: -1.2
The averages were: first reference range 260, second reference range 245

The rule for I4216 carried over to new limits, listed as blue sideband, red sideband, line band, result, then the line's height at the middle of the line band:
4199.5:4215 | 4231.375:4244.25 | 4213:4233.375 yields 1.42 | 264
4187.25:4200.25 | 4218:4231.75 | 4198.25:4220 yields -2.56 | 242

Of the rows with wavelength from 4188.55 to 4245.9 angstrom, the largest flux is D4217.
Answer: 285.9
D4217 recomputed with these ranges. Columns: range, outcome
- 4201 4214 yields 284.8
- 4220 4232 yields 270.7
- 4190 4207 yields 277.9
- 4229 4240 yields 260.6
